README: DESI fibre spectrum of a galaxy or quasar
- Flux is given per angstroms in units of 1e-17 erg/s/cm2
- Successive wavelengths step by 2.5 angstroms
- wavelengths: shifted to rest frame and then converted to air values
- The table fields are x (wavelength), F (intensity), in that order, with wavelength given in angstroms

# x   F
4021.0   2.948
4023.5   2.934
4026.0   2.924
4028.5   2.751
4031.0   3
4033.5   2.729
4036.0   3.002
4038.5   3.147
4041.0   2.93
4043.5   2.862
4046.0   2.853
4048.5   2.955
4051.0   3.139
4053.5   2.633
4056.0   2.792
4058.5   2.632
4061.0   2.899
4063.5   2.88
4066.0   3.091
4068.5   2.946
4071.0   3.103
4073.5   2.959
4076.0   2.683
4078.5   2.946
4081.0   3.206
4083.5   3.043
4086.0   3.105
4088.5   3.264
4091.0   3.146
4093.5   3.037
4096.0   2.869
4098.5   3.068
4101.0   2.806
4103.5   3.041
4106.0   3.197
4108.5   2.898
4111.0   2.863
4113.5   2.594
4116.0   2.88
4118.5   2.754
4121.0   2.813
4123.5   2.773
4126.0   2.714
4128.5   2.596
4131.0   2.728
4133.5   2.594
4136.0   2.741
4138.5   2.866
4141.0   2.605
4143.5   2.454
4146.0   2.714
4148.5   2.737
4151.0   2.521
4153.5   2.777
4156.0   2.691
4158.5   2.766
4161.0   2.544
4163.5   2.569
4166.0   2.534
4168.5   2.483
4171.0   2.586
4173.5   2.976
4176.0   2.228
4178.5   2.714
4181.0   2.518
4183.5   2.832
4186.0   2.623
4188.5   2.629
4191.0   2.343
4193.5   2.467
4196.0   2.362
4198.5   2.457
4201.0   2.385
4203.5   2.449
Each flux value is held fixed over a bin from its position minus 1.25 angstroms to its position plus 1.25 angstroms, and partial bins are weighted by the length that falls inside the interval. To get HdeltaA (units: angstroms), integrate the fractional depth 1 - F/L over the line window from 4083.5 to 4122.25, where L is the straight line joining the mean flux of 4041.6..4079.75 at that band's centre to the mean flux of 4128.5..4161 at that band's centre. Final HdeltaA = -2.43 angstroms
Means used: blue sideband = 2.89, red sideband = 2.67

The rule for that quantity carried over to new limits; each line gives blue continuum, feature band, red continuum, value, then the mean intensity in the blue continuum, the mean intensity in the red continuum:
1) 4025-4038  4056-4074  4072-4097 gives 0.4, 2.9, 3.03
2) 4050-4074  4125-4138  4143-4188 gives 0.2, 2.9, 2.63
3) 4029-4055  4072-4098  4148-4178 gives -2.0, 2.92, 2.62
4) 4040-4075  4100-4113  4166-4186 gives -0.7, 2.9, 2.61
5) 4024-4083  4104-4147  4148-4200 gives -0.6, 2.92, 2.59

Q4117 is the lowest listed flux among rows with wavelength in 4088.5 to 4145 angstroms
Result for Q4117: 2.454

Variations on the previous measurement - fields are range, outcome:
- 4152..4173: 2.483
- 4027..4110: 2.632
